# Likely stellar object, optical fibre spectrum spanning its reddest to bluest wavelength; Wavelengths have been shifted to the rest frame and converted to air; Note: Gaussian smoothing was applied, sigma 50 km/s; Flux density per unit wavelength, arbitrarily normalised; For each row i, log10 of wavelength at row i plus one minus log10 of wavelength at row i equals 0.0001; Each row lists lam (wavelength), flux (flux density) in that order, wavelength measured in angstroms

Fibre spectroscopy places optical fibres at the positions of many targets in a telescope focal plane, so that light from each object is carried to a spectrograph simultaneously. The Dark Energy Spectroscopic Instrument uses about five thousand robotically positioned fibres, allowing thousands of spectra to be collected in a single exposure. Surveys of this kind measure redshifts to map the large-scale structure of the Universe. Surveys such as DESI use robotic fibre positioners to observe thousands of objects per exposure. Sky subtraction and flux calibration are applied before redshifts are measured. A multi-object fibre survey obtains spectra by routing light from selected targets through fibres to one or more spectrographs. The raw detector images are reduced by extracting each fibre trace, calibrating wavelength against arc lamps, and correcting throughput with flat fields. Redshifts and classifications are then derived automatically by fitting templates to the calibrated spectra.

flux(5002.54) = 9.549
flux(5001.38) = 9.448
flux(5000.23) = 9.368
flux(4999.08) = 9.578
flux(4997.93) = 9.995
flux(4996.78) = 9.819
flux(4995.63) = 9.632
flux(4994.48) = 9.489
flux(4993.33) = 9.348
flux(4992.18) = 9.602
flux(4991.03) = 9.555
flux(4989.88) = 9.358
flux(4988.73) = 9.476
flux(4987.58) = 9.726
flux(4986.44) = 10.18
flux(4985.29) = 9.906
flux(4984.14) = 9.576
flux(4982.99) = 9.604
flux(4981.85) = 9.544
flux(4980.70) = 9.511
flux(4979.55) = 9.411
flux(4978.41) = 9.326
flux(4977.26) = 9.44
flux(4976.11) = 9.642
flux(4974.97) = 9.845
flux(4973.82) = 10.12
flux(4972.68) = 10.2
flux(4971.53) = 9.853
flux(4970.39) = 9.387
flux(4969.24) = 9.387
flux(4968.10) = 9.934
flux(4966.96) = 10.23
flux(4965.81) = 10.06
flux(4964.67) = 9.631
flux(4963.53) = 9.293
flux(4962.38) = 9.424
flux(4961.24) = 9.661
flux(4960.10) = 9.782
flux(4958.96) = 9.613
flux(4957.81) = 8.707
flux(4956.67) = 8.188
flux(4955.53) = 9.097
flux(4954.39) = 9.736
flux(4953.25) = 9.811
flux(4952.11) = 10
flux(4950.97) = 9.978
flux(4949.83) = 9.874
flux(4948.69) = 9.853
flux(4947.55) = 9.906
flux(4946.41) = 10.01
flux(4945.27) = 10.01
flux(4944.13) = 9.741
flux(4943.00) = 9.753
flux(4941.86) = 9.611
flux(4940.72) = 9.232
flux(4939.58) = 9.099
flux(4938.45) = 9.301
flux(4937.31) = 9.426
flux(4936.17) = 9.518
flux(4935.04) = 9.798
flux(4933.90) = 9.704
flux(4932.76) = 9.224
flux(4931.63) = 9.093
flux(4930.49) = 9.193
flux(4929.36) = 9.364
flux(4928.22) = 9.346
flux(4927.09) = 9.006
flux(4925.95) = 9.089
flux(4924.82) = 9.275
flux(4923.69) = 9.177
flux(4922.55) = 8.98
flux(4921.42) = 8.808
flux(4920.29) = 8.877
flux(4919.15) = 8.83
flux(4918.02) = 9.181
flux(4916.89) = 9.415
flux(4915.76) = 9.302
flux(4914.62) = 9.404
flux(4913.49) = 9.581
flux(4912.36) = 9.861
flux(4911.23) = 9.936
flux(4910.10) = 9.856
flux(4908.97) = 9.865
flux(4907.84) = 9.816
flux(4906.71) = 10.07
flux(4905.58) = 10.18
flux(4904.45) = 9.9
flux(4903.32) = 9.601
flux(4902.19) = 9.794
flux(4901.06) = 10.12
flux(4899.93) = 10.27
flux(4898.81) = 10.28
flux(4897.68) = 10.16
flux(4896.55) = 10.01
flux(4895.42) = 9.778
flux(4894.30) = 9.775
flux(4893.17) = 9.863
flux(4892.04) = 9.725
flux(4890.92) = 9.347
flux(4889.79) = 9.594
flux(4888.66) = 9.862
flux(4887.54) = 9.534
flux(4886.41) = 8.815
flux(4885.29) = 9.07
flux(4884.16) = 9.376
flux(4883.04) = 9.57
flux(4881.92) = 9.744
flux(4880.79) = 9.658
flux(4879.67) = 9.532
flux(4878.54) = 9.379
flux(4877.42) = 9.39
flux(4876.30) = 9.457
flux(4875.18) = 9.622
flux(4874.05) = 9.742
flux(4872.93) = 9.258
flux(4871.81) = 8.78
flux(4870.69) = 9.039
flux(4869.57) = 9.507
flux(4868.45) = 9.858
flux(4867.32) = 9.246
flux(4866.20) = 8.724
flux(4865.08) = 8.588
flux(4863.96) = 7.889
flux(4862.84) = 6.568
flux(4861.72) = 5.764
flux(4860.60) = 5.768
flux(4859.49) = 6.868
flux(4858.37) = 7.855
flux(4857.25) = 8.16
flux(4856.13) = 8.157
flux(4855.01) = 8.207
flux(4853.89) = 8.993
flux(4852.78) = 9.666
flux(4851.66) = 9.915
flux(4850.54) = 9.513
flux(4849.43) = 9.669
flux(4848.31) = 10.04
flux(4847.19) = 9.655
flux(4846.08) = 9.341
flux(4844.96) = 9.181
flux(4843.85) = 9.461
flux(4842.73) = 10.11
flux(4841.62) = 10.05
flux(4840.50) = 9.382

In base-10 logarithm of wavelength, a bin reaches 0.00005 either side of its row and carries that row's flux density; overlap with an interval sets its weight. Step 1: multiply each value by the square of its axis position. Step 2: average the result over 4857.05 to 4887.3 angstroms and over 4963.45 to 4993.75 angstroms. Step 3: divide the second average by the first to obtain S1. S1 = 1.16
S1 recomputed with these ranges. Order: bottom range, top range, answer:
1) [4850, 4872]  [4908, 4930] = 1.15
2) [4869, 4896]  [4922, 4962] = 1.02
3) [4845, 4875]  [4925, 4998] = 1.15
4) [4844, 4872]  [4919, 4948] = 1.12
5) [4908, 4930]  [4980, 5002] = 1.06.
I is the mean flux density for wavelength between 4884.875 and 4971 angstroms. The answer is 9.57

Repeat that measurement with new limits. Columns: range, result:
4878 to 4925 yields 9.6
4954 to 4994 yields 9.58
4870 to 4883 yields 9.43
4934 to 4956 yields 9.68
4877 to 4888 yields 9.4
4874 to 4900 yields 9.64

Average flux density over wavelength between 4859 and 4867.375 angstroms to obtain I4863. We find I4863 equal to 7.33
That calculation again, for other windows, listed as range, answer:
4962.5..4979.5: 9.72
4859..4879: 8.53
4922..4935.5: 9.26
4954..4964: 9.26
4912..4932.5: 9.2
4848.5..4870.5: 8.4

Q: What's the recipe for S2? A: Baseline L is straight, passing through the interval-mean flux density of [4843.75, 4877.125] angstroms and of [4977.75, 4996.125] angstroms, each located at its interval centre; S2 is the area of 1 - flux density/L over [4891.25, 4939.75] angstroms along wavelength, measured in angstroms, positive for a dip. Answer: -2.4 angstroms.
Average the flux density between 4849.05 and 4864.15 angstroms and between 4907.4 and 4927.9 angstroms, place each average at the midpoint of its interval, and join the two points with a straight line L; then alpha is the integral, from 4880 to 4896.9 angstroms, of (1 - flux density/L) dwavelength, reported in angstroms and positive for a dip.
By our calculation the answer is -1.6 angstroms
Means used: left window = 8.06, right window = 9.35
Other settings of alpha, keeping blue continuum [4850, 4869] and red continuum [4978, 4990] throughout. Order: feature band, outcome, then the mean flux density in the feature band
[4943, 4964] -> -0.74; 9.6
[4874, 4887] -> -1.51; 9.43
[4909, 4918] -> -0.80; 9.61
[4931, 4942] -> -0.37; 9.39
